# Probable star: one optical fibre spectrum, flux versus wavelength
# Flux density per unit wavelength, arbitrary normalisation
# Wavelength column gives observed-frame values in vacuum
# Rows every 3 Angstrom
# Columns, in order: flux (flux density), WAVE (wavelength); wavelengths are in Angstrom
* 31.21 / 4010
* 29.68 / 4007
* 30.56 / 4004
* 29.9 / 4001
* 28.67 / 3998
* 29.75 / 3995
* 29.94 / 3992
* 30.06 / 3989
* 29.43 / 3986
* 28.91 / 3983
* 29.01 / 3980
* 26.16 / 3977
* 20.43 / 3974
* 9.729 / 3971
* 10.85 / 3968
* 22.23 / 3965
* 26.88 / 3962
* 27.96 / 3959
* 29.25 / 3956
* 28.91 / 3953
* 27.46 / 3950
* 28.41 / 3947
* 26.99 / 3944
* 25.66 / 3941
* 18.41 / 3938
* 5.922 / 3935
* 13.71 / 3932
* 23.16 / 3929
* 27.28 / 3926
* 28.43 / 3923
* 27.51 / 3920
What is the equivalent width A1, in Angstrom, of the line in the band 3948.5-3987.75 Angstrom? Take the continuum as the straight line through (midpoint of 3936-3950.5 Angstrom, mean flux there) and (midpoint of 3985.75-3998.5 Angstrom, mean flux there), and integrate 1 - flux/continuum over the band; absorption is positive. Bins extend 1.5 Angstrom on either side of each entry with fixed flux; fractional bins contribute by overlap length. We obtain 3.8 Angstrom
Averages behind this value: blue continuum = 24.6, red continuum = 29.7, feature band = 24.4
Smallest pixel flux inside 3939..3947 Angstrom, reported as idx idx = 25.66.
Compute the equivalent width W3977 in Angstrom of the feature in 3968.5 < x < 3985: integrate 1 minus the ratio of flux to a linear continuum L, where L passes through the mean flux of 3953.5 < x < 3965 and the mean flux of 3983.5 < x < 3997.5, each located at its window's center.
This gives 3.7 Angstrom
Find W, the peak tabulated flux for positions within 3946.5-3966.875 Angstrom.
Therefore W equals 29.25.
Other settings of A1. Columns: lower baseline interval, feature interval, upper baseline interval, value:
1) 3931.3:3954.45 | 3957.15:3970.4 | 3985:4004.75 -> 2.0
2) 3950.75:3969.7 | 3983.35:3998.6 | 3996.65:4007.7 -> -0.7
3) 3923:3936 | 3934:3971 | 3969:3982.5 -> -4.7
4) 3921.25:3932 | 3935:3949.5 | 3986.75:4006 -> 1.5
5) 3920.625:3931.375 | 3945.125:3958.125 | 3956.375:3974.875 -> -3.8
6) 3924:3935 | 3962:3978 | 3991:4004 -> 4.4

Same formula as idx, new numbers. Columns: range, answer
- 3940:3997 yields 9.729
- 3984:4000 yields 28.67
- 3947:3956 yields 27.46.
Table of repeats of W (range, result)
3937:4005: 30.56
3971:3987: 29.43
